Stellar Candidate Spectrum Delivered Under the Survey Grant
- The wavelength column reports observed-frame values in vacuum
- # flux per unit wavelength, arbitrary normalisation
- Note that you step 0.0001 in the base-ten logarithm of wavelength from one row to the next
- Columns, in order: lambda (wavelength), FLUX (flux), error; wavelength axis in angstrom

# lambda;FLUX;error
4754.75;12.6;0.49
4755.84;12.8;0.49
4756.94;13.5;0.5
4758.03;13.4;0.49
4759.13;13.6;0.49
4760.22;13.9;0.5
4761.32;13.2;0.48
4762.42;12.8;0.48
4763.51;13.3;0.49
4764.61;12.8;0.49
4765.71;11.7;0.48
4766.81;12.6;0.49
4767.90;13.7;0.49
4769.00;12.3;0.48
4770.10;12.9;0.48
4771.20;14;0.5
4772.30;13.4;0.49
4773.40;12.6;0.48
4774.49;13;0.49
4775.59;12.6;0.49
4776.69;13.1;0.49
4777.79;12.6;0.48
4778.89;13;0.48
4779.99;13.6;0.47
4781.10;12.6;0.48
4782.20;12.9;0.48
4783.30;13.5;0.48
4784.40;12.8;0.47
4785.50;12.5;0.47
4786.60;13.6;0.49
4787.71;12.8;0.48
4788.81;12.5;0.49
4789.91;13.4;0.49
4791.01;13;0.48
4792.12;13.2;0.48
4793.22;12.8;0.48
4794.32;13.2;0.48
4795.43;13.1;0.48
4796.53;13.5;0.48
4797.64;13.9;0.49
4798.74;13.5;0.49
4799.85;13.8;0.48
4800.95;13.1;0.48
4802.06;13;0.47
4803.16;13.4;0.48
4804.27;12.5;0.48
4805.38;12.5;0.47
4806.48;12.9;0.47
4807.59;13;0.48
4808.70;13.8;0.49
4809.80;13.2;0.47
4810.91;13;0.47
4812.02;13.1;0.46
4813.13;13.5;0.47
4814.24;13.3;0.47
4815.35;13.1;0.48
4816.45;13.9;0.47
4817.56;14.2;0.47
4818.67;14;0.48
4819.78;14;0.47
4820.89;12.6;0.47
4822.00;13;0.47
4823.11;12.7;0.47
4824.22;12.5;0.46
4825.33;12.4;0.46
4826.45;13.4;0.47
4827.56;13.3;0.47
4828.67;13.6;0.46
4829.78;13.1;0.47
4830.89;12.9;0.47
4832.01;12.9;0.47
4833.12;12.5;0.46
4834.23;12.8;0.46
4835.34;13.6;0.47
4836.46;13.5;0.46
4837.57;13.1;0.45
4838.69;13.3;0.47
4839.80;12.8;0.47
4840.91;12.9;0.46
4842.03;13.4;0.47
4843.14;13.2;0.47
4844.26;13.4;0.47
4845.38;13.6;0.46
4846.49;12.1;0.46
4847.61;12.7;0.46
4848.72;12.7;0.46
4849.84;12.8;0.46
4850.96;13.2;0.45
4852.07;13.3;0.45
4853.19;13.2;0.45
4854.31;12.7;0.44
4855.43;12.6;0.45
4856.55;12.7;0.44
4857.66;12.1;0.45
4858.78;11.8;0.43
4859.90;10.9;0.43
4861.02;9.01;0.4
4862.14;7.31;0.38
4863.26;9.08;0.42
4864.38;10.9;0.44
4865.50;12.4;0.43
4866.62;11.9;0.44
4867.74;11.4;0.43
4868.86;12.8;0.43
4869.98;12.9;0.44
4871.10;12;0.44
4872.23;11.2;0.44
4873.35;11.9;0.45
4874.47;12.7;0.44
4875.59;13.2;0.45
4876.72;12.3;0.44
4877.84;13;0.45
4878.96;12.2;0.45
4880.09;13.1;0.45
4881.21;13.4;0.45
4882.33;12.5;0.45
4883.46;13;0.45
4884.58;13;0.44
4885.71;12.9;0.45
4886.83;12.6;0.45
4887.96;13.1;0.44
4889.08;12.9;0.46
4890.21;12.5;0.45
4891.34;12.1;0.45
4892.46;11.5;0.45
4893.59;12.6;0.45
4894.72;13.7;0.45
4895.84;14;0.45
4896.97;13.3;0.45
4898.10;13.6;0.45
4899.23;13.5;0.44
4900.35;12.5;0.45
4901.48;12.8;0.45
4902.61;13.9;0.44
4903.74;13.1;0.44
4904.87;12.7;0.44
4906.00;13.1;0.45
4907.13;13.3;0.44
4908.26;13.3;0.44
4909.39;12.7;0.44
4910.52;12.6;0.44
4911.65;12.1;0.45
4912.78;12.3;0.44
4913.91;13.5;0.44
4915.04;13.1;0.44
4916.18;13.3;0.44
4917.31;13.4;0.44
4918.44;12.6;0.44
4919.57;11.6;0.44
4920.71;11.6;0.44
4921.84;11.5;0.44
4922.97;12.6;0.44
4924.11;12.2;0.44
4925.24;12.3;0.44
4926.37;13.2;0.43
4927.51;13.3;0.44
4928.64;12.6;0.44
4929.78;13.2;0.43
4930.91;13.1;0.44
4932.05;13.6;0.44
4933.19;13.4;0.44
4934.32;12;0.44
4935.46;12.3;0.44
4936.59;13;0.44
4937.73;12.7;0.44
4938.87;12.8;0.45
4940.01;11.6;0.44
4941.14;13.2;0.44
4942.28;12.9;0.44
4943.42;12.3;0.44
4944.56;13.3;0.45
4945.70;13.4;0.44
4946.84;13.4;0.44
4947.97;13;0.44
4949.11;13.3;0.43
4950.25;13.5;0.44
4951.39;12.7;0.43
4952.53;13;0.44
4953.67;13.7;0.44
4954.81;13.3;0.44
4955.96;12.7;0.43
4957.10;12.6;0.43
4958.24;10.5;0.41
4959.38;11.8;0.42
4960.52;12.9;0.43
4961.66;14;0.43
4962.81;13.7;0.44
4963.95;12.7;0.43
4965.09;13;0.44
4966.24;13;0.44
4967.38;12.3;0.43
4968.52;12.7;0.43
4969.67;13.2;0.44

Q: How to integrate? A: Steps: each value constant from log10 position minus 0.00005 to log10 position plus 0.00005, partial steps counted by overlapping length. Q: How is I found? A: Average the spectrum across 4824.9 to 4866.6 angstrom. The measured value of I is 12.5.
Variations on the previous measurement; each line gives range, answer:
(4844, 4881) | 12.1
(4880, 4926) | 12.8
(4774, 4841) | 13.1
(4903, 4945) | 12.7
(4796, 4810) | 13.2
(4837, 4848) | 13.1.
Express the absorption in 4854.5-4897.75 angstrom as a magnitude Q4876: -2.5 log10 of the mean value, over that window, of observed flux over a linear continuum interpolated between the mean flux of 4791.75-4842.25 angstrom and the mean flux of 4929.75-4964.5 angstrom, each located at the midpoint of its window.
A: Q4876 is 0.07 mag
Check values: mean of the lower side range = 13.2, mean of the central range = 12.2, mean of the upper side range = 12.9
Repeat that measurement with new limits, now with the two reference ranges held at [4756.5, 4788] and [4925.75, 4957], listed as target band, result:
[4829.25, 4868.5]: 0.06 mag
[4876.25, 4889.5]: 0.01 mag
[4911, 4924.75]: 0.04 mag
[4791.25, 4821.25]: -0.02 mag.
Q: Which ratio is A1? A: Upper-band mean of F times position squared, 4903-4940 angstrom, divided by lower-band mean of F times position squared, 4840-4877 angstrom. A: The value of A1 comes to 1.08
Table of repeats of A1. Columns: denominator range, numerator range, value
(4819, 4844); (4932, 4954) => 1.04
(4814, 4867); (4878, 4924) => 1.04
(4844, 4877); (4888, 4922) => 1.09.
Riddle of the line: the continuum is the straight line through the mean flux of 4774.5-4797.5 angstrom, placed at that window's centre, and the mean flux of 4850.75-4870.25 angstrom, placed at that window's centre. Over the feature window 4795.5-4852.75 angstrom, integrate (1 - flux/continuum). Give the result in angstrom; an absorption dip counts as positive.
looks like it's -4.0 angstrom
